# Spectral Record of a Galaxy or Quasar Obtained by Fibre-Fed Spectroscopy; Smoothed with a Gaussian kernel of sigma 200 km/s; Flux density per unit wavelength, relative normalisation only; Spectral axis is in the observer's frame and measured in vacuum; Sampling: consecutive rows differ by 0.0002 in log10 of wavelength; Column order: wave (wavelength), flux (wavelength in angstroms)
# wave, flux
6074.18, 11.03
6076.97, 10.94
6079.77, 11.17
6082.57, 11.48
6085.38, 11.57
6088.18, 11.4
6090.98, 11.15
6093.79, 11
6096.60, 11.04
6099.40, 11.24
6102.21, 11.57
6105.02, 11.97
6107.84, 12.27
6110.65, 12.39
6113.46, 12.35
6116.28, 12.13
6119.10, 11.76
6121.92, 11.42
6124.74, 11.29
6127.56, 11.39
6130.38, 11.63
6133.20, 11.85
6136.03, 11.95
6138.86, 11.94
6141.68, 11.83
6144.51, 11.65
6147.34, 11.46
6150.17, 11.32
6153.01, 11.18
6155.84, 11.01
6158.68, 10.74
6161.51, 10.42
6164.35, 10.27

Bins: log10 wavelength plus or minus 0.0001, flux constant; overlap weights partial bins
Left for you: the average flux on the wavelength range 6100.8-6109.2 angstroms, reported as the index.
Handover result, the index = 11.9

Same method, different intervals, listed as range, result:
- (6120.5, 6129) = 11.4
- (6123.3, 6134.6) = 11.5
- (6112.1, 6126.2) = 11.8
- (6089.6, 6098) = 11.1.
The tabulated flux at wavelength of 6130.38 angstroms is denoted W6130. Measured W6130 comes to 11.63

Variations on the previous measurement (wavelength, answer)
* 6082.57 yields 11.48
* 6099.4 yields 11.24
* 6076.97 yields 10.94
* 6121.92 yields 11.42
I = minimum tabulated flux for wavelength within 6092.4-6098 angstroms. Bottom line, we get 11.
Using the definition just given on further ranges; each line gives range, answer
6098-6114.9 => 11.24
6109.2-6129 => 11.29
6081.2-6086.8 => 11.48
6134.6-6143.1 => 11.83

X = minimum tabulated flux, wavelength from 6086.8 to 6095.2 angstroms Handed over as 11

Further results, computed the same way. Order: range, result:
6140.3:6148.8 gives 11.46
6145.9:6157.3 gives 11.01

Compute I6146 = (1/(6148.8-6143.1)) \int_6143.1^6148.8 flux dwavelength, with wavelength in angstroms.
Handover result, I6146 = 11.6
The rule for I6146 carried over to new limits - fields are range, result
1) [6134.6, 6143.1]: 11.9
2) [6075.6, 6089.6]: 11.3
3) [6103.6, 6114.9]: 12.2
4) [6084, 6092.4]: 11.4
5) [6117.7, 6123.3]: 11.6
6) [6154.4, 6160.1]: 10.9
